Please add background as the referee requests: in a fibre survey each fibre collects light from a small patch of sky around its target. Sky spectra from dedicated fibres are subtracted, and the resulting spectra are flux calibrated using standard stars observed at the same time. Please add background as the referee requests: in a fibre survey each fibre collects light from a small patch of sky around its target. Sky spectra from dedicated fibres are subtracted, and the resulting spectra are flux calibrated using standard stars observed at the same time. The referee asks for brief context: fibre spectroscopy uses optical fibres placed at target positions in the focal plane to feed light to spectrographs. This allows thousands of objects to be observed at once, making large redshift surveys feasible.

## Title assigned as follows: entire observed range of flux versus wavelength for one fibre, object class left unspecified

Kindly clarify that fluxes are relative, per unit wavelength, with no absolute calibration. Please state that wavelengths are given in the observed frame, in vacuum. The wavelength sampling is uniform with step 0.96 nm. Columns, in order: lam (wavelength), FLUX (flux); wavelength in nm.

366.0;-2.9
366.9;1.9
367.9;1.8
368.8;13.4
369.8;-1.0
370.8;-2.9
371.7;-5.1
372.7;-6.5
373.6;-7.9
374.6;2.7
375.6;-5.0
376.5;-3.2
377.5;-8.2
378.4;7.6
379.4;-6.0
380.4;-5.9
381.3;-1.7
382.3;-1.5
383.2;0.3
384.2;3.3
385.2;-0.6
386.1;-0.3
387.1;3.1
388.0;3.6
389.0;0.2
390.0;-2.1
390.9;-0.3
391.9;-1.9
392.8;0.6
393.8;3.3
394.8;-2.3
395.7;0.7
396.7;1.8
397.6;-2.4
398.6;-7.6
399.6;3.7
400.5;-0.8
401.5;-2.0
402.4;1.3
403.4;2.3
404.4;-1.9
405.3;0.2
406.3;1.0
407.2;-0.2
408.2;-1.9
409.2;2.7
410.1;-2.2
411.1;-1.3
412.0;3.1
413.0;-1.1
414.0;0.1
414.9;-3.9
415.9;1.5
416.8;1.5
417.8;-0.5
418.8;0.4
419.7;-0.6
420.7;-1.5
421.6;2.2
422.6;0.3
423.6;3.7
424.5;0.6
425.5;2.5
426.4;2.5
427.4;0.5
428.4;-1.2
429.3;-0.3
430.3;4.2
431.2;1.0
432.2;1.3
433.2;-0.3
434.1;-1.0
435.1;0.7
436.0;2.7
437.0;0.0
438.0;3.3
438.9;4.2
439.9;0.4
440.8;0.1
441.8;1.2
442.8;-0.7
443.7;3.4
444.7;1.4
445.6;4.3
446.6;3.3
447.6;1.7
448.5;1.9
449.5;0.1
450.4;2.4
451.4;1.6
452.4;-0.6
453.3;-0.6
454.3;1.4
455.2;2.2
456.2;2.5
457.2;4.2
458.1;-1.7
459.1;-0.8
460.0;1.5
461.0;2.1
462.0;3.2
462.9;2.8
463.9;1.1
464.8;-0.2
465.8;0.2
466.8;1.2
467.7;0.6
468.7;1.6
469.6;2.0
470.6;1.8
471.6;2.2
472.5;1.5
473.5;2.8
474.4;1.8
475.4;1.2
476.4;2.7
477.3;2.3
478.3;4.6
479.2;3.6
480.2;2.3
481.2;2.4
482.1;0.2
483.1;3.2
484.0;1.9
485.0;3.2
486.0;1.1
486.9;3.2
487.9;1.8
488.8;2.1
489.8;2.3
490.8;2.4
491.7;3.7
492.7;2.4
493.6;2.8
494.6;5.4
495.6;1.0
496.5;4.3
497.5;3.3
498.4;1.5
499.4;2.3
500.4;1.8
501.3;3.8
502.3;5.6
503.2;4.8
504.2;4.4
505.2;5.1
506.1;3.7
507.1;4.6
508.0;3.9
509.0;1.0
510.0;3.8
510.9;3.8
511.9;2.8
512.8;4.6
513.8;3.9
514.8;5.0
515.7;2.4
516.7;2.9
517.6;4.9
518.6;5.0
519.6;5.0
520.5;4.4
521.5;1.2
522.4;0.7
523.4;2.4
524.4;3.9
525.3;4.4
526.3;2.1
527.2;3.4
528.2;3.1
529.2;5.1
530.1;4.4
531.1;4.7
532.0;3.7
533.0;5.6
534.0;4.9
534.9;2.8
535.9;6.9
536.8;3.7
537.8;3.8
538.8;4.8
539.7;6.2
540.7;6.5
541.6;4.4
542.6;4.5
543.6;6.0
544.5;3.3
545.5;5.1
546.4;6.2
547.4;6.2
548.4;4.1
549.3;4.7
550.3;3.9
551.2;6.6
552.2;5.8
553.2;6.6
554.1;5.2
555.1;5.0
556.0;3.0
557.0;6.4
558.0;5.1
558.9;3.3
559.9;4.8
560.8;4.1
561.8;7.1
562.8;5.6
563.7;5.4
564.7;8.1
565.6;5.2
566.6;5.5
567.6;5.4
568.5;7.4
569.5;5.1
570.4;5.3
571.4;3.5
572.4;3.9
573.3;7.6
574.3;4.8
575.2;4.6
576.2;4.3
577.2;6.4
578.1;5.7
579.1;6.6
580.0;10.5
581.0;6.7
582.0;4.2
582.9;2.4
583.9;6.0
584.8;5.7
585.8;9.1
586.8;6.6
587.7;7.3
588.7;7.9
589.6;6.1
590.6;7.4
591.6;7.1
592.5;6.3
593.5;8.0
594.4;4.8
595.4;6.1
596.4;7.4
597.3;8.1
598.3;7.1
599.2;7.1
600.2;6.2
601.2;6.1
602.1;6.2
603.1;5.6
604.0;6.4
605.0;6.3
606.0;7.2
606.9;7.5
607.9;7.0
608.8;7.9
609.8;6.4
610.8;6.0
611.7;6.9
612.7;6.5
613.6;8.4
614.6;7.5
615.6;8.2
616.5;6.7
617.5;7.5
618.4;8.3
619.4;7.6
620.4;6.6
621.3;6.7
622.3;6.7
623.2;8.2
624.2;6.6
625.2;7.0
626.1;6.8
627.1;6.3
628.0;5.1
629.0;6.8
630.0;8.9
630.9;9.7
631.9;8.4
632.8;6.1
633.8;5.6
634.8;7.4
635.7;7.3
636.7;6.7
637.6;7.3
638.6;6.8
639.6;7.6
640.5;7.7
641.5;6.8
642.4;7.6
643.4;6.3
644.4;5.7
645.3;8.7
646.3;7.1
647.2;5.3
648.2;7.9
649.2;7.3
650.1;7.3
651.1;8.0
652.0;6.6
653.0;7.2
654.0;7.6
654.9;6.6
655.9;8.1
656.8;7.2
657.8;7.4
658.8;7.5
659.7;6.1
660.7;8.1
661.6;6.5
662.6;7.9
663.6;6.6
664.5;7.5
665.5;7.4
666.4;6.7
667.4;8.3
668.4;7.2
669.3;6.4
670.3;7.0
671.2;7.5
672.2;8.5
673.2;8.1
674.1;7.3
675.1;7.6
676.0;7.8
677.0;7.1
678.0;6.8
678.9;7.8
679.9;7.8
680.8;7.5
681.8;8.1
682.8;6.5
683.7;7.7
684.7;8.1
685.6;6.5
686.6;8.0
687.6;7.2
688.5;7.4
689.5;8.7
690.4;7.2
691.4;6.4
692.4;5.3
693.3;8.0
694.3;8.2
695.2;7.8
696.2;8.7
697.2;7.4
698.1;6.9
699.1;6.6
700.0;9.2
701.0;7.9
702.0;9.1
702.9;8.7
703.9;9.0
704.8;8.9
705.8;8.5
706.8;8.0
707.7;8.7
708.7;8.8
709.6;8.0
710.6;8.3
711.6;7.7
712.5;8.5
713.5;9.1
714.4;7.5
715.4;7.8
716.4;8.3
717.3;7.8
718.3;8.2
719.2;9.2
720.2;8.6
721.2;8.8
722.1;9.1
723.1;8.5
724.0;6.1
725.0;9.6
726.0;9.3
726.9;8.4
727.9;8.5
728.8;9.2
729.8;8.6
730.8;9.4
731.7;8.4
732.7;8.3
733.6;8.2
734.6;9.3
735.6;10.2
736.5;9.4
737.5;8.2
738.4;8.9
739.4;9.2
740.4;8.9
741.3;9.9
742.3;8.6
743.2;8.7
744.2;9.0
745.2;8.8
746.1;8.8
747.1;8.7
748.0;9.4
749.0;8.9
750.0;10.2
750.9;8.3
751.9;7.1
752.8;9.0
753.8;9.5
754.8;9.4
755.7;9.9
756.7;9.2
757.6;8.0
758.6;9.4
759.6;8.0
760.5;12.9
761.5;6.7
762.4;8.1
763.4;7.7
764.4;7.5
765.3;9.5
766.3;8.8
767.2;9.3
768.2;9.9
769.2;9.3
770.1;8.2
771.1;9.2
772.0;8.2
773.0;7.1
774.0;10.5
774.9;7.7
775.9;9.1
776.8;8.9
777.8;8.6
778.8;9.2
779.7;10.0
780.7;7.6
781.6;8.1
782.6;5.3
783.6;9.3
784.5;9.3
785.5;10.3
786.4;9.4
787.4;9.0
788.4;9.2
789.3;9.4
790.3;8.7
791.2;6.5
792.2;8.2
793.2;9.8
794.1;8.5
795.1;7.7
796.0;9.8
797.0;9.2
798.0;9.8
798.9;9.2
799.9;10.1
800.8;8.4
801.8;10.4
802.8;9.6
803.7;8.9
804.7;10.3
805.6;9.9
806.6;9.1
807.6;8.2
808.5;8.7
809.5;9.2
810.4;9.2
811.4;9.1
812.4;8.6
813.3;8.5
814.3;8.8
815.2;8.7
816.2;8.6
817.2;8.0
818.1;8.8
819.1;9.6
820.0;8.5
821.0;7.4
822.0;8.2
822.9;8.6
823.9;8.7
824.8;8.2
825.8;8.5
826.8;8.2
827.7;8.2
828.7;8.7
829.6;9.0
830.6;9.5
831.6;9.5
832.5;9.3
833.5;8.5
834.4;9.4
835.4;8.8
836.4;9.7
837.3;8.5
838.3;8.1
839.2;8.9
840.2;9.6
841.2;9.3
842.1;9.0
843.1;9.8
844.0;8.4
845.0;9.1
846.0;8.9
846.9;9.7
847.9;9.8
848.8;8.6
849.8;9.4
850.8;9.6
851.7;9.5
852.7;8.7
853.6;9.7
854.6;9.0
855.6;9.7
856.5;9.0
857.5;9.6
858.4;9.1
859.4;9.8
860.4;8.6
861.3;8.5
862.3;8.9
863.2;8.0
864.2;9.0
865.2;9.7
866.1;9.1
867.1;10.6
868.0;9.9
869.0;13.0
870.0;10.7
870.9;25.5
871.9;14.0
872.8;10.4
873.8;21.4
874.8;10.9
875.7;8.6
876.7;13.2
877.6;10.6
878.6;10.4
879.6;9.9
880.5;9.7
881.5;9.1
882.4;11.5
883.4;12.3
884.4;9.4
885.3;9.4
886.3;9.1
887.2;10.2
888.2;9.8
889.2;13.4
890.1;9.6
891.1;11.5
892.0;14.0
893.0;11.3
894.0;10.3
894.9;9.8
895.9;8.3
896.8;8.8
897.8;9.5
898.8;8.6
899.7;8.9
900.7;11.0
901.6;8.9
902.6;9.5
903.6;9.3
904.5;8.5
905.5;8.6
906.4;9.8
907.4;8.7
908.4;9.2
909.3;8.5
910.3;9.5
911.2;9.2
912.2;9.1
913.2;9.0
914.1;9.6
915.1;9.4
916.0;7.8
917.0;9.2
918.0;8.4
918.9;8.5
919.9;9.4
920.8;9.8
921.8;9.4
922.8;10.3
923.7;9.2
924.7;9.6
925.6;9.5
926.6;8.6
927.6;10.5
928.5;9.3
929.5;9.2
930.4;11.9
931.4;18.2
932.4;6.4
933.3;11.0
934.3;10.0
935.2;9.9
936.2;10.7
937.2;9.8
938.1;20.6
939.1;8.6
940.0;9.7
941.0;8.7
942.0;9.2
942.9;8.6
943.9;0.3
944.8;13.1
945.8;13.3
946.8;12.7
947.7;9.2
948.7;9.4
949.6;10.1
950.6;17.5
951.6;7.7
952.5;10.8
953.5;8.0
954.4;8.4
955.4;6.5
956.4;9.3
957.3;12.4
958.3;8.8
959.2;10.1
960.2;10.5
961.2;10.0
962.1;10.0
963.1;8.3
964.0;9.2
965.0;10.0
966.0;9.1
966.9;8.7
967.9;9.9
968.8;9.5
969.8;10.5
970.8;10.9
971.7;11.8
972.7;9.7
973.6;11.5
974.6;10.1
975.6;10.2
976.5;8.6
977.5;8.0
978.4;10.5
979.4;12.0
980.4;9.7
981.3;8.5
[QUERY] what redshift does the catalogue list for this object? 0.33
